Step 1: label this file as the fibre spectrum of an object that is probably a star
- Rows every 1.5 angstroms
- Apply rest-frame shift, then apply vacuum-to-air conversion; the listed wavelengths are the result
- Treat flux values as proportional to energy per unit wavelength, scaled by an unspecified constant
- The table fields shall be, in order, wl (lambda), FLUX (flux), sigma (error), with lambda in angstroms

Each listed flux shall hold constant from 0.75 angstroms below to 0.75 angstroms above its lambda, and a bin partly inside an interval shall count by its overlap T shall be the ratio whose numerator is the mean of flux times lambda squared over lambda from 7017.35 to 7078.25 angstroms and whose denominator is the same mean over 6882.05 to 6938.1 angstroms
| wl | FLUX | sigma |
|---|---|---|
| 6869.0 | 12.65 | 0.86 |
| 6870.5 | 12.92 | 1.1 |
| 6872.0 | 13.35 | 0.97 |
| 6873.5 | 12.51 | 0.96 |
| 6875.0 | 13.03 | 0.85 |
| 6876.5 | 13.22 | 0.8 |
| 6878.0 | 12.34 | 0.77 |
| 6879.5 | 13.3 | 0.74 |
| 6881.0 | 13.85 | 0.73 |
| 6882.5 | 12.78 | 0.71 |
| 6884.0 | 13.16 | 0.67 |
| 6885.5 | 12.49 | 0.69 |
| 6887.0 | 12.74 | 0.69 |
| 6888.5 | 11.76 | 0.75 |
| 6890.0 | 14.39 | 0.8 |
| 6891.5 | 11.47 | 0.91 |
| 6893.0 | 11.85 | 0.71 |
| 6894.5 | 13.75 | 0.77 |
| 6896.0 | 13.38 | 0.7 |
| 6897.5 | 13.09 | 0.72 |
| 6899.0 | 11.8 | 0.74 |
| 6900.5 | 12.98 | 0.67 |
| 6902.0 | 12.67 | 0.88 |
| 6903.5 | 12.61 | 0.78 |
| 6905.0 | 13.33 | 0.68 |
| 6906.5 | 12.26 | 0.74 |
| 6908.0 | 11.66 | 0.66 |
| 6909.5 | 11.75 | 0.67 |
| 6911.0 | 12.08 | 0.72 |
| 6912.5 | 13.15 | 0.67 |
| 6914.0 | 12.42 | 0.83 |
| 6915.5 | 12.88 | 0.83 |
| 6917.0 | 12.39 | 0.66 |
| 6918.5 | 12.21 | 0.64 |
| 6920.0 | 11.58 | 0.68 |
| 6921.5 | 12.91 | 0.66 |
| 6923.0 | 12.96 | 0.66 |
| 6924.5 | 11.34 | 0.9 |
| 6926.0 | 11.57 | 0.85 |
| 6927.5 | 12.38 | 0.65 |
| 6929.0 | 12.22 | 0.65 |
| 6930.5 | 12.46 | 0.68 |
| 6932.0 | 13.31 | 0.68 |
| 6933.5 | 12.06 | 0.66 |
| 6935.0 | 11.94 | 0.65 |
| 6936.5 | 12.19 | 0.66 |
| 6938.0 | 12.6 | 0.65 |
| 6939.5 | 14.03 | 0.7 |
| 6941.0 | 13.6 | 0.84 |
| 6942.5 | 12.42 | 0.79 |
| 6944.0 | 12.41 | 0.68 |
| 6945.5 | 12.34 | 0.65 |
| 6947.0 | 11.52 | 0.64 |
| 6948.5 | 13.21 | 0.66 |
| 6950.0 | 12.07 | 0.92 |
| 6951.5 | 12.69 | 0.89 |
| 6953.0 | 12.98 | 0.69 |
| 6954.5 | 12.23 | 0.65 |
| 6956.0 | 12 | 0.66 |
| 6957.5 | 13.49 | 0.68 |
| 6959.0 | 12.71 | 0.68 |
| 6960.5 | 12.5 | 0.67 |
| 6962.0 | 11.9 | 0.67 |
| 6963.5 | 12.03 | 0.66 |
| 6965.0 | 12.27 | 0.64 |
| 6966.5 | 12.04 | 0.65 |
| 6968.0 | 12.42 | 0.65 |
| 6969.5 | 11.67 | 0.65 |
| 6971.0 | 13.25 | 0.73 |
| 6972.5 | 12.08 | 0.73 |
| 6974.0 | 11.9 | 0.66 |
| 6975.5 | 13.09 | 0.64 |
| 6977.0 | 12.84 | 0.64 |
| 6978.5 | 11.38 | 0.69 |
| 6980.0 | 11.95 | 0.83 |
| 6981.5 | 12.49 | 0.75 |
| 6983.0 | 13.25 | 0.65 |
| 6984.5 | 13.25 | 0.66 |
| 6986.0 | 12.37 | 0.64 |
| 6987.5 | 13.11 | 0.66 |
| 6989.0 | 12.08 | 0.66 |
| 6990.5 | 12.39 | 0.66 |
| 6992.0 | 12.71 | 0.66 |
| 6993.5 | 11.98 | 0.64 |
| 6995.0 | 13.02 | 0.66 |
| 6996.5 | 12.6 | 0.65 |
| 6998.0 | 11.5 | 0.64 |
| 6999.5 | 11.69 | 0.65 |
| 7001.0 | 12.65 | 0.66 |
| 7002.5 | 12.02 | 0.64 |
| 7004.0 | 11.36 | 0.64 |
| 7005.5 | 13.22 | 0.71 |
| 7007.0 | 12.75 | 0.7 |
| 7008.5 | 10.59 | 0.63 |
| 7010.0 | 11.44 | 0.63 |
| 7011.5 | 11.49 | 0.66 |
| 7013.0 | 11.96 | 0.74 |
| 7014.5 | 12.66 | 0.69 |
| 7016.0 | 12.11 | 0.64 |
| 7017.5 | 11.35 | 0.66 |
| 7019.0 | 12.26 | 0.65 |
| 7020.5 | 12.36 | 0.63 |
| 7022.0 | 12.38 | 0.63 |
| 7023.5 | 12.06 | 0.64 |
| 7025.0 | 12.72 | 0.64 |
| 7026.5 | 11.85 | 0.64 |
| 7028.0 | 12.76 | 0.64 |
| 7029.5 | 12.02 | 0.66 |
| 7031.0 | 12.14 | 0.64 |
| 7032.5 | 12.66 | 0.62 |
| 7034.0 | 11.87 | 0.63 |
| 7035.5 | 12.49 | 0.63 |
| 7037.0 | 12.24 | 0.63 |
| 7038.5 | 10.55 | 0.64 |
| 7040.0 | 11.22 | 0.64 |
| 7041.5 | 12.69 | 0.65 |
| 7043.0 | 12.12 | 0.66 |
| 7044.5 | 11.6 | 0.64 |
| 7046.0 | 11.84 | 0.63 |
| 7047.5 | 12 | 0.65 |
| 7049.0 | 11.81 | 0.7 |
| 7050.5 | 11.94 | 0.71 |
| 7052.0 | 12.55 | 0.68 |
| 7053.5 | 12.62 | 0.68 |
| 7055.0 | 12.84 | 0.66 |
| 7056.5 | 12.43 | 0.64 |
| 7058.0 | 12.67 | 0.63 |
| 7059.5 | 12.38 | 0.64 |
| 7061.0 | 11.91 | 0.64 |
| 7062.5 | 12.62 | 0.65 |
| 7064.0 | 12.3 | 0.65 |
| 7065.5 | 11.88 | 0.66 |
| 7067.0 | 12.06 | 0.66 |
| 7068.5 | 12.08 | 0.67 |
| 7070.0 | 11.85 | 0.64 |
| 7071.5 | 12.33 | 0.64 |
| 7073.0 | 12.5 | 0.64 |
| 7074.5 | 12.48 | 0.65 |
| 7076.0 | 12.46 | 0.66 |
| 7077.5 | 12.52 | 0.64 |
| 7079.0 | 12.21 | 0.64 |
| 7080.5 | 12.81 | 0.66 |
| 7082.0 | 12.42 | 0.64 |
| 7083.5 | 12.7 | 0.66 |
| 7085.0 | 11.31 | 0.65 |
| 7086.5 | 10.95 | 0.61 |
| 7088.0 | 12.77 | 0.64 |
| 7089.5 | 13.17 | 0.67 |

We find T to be 1.0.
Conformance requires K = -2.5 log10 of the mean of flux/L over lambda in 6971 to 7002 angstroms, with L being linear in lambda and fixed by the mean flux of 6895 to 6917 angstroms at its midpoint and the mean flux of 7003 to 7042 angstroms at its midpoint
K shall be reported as -0.02 mag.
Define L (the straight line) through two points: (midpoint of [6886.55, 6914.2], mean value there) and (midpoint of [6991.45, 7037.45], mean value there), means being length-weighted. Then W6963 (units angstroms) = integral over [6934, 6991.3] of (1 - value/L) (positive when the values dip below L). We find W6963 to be -0.6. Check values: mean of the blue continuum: 12.6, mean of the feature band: 12.5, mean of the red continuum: 12.2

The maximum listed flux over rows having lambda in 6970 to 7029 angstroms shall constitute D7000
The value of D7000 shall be 13.25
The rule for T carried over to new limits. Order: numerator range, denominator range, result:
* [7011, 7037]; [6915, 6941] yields 1.01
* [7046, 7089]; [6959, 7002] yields 1.02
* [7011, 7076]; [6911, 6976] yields 1.01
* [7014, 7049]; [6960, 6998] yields 0.99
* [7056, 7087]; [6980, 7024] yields 1.02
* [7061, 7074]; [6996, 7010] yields 1.03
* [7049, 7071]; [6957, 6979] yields 1.02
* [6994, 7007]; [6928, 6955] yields 0.99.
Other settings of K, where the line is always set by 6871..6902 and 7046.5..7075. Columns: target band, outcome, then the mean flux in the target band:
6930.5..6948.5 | 0.01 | 12.6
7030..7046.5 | 0.04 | 12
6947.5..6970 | 0.02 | 12.4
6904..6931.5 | 0.04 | 12.3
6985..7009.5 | 0.02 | 12.3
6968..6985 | 0.01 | 12.5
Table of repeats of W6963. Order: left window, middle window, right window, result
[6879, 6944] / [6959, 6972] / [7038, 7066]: 0.1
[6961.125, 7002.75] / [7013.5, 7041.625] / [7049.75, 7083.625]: 0.6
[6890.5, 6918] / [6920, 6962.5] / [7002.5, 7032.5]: -0.3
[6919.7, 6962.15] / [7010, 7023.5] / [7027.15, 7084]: 0.3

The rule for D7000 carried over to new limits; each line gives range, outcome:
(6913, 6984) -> 14.03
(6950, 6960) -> 13.49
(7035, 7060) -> 12.84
